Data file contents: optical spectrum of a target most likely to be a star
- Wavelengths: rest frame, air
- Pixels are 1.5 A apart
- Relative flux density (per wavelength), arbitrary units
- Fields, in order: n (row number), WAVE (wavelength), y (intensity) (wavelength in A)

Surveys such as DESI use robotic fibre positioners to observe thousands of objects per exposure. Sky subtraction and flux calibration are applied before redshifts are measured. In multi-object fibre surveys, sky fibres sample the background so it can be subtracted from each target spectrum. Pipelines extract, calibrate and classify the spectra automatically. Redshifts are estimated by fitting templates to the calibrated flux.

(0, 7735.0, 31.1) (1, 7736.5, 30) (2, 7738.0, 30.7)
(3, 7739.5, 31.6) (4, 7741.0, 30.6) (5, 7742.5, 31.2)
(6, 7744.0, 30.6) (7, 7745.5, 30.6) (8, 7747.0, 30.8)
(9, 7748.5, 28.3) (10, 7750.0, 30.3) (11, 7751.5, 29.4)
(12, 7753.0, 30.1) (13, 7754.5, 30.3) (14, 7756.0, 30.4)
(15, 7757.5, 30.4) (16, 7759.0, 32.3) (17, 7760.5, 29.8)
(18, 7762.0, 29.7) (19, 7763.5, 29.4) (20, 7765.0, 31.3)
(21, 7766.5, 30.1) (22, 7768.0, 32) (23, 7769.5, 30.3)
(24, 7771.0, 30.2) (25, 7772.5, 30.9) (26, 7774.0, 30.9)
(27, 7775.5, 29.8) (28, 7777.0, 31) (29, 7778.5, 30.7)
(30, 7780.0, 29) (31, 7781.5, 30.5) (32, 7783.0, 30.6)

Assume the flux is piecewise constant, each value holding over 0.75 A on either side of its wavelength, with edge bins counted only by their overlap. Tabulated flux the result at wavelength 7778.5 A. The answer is 30.7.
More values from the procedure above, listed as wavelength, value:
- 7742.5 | 31.2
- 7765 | 31.3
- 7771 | 30.2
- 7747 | 30.8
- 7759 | 32.3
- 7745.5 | 30.6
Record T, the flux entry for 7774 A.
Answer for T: 30.9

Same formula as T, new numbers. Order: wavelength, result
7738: 30.7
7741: 30.6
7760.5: 29.8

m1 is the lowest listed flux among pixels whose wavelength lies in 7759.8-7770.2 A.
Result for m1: 29.4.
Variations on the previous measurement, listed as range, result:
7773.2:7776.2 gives 29.8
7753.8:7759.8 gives 30.3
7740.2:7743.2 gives 30.6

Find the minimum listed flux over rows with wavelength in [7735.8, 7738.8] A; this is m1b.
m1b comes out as 30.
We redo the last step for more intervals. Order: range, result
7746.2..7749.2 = 28.3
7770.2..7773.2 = 30.2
